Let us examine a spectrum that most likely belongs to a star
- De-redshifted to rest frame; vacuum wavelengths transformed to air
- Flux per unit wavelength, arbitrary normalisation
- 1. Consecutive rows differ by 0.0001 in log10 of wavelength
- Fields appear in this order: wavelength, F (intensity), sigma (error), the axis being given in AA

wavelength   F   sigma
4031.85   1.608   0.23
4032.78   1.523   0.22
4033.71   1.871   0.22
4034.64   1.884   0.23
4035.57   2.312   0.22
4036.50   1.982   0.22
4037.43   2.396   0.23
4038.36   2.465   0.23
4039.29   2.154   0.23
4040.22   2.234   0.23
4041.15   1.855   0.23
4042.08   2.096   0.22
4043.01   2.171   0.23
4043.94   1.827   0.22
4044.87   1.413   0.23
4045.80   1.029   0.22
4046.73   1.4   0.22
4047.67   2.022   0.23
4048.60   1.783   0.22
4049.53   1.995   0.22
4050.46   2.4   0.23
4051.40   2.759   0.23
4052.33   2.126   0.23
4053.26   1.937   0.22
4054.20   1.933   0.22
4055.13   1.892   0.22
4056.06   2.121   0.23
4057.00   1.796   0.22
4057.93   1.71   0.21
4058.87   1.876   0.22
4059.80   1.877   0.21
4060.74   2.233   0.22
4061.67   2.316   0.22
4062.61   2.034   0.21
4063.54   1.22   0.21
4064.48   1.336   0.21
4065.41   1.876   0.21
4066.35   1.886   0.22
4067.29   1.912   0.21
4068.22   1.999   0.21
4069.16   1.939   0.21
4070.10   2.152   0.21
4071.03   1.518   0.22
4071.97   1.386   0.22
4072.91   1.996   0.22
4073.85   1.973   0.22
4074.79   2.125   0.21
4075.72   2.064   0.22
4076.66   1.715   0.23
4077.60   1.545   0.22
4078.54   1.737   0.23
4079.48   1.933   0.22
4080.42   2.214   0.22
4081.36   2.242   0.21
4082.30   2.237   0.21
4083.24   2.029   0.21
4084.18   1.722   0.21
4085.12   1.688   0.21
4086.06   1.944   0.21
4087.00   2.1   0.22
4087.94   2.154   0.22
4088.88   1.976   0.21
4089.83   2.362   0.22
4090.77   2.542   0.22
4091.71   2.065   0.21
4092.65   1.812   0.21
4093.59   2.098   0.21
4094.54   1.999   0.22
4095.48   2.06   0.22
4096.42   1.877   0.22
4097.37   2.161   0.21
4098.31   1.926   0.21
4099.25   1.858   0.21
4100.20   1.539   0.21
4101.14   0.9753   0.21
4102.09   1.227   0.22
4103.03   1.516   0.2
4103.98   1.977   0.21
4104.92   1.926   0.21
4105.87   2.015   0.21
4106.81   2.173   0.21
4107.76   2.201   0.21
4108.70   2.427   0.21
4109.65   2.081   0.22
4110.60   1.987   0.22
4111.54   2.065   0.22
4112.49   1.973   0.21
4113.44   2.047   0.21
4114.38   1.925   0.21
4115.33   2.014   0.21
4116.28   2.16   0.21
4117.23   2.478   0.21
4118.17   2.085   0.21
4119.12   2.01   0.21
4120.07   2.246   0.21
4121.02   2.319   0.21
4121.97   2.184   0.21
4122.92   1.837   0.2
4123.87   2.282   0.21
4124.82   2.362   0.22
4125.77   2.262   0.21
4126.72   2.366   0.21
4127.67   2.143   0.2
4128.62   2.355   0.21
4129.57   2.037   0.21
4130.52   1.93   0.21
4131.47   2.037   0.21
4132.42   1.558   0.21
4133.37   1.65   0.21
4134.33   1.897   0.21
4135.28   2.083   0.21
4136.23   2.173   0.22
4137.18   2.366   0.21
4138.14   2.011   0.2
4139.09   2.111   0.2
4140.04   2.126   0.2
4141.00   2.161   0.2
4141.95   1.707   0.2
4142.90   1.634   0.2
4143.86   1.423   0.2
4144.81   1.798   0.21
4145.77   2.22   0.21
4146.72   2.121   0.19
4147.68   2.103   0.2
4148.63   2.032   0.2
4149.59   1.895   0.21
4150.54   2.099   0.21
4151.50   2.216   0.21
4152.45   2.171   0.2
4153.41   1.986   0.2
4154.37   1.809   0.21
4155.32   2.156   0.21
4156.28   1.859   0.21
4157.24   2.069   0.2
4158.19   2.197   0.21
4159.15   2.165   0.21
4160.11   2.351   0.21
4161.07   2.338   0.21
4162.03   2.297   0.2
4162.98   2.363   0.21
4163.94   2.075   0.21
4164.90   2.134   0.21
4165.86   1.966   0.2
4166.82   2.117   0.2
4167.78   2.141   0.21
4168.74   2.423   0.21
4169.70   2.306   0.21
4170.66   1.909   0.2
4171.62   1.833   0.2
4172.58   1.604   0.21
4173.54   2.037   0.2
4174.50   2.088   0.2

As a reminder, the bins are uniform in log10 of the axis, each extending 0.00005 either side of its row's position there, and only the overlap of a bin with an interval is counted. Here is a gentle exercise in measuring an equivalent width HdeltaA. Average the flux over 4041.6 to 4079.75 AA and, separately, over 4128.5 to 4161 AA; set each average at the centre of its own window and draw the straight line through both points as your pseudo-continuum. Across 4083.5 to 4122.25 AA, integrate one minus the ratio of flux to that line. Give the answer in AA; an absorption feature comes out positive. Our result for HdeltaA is -1.0 AA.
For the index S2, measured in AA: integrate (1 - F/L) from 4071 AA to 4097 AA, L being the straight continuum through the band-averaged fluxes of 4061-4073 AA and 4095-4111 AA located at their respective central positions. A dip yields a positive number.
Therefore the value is -1.9 AA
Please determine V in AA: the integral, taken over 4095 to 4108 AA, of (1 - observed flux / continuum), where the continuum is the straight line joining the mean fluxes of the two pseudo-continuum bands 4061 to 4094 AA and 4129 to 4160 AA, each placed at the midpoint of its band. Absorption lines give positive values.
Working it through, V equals 1.01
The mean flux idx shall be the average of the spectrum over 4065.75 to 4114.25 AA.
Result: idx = 1.94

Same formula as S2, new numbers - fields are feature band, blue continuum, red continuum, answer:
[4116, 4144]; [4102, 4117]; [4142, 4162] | -0.7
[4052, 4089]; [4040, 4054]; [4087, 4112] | 0.7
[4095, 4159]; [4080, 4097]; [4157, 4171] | 3.6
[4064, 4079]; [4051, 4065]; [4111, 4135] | 1.1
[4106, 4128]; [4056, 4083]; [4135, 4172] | -1.8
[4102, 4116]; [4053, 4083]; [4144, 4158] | -0.2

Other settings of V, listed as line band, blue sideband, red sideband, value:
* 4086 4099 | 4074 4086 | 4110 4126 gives -0.5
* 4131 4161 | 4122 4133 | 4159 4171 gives 2.0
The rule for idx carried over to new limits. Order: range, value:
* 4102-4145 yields 2.04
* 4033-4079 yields 1.92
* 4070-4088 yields 1.91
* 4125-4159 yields 2.03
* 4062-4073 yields 1.77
